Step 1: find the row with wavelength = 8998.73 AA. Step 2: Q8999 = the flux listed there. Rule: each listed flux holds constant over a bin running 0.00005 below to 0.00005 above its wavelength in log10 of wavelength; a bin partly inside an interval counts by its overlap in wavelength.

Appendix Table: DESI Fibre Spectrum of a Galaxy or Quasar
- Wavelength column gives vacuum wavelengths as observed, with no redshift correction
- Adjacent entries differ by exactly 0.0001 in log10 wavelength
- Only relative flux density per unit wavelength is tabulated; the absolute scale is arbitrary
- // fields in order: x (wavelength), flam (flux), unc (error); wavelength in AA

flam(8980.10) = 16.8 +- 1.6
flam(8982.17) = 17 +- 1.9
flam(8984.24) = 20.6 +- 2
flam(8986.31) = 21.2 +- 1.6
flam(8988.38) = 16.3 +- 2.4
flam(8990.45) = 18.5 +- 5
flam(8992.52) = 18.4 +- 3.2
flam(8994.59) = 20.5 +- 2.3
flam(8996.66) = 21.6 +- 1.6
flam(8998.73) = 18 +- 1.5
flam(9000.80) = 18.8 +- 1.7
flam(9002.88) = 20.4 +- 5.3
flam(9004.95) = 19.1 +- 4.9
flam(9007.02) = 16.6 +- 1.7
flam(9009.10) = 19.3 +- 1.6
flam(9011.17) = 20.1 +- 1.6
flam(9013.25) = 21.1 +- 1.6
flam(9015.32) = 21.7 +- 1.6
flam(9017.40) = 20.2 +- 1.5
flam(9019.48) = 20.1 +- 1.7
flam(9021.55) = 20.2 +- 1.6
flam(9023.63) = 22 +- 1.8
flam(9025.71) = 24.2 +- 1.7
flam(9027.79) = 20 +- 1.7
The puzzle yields 18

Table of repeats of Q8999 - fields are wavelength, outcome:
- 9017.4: 20.2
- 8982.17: 17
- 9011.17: 20.1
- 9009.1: 19.3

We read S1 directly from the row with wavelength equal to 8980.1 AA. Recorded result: 16.8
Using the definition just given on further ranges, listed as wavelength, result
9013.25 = 21.1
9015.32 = 21.7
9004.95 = 19.1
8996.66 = 21.6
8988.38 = 16.3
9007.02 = 16.6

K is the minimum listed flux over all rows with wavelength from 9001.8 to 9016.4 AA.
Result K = 16.6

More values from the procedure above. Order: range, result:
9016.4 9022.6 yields 20.1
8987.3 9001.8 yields 16.3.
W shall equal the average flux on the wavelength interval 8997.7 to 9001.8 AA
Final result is 18.4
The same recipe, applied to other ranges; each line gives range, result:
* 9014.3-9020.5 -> 20.6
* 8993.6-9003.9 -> 19.9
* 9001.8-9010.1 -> 18.8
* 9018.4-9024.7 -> 20.8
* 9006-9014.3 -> 19.3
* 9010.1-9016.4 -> 21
